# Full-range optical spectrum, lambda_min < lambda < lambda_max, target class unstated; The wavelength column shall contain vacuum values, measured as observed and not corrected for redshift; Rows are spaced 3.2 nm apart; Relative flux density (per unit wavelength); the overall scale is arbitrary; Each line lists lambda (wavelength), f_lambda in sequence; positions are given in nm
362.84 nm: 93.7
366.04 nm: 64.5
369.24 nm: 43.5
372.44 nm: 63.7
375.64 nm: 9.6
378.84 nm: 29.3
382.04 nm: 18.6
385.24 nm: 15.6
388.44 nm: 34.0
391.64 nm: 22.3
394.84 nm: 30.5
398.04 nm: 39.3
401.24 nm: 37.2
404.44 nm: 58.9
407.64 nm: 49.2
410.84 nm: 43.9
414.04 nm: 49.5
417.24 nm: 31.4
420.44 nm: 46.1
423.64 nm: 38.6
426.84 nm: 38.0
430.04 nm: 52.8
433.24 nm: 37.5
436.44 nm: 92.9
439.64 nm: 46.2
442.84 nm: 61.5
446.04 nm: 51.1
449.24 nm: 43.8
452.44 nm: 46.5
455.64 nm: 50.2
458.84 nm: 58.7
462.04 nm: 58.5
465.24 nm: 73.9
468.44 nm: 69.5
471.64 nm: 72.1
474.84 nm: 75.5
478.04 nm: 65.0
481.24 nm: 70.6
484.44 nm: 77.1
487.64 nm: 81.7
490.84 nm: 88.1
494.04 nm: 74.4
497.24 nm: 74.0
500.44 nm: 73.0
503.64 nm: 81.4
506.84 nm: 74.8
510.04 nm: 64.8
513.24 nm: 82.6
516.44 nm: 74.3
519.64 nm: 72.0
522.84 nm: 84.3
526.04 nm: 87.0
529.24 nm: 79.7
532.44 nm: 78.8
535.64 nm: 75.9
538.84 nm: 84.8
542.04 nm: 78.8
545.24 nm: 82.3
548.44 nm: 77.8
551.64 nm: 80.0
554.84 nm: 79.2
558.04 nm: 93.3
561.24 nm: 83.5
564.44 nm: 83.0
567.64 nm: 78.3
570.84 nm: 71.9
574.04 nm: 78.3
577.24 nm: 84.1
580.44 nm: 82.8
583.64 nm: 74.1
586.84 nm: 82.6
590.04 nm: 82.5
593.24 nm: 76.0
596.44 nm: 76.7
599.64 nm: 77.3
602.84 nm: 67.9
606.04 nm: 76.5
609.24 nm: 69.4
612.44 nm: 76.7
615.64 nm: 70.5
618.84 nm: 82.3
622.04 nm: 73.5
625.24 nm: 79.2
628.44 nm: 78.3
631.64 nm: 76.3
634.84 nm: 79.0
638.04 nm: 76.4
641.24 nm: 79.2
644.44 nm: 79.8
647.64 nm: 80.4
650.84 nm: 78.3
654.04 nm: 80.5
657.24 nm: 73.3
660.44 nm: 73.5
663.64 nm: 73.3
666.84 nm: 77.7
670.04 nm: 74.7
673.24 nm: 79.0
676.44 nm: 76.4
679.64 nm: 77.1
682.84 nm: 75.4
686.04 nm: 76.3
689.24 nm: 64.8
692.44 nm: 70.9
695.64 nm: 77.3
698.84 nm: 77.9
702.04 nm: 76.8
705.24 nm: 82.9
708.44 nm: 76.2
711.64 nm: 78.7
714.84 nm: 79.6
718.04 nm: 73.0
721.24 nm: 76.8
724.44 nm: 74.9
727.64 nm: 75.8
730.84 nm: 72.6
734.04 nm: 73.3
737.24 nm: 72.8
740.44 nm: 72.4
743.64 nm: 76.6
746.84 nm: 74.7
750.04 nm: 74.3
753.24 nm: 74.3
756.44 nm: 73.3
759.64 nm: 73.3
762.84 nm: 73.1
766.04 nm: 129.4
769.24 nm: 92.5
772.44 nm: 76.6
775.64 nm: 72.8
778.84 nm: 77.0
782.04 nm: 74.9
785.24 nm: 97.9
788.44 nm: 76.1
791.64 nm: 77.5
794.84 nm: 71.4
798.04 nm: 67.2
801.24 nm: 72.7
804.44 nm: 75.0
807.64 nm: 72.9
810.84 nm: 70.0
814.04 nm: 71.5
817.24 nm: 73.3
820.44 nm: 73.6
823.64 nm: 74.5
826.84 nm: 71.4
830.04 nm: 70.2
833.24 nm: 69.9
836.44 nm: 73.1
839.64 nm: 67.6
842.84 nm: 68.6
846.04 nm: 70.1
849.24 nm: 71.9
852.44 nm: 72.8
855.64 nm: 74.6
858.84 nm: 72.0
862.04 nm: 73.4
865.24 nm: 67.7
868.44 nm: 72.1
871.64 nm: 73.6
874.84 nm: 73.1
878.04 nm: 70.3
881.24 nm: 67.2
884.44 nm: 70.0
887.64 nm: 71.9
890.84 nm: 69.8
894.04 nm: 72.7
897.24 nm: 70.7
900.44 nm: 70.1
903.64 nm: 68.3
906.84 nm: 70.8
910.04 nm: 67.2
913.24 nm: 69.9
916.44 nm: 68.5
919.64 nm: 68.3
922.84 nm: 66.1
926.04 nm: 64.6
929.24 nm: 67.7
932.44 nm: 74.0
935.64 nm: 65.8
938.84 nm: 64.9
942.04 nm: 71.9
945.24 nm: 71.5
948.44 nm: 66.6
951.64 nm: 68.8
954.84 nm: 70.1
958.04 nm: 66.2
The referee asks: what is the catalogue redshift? 0.168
